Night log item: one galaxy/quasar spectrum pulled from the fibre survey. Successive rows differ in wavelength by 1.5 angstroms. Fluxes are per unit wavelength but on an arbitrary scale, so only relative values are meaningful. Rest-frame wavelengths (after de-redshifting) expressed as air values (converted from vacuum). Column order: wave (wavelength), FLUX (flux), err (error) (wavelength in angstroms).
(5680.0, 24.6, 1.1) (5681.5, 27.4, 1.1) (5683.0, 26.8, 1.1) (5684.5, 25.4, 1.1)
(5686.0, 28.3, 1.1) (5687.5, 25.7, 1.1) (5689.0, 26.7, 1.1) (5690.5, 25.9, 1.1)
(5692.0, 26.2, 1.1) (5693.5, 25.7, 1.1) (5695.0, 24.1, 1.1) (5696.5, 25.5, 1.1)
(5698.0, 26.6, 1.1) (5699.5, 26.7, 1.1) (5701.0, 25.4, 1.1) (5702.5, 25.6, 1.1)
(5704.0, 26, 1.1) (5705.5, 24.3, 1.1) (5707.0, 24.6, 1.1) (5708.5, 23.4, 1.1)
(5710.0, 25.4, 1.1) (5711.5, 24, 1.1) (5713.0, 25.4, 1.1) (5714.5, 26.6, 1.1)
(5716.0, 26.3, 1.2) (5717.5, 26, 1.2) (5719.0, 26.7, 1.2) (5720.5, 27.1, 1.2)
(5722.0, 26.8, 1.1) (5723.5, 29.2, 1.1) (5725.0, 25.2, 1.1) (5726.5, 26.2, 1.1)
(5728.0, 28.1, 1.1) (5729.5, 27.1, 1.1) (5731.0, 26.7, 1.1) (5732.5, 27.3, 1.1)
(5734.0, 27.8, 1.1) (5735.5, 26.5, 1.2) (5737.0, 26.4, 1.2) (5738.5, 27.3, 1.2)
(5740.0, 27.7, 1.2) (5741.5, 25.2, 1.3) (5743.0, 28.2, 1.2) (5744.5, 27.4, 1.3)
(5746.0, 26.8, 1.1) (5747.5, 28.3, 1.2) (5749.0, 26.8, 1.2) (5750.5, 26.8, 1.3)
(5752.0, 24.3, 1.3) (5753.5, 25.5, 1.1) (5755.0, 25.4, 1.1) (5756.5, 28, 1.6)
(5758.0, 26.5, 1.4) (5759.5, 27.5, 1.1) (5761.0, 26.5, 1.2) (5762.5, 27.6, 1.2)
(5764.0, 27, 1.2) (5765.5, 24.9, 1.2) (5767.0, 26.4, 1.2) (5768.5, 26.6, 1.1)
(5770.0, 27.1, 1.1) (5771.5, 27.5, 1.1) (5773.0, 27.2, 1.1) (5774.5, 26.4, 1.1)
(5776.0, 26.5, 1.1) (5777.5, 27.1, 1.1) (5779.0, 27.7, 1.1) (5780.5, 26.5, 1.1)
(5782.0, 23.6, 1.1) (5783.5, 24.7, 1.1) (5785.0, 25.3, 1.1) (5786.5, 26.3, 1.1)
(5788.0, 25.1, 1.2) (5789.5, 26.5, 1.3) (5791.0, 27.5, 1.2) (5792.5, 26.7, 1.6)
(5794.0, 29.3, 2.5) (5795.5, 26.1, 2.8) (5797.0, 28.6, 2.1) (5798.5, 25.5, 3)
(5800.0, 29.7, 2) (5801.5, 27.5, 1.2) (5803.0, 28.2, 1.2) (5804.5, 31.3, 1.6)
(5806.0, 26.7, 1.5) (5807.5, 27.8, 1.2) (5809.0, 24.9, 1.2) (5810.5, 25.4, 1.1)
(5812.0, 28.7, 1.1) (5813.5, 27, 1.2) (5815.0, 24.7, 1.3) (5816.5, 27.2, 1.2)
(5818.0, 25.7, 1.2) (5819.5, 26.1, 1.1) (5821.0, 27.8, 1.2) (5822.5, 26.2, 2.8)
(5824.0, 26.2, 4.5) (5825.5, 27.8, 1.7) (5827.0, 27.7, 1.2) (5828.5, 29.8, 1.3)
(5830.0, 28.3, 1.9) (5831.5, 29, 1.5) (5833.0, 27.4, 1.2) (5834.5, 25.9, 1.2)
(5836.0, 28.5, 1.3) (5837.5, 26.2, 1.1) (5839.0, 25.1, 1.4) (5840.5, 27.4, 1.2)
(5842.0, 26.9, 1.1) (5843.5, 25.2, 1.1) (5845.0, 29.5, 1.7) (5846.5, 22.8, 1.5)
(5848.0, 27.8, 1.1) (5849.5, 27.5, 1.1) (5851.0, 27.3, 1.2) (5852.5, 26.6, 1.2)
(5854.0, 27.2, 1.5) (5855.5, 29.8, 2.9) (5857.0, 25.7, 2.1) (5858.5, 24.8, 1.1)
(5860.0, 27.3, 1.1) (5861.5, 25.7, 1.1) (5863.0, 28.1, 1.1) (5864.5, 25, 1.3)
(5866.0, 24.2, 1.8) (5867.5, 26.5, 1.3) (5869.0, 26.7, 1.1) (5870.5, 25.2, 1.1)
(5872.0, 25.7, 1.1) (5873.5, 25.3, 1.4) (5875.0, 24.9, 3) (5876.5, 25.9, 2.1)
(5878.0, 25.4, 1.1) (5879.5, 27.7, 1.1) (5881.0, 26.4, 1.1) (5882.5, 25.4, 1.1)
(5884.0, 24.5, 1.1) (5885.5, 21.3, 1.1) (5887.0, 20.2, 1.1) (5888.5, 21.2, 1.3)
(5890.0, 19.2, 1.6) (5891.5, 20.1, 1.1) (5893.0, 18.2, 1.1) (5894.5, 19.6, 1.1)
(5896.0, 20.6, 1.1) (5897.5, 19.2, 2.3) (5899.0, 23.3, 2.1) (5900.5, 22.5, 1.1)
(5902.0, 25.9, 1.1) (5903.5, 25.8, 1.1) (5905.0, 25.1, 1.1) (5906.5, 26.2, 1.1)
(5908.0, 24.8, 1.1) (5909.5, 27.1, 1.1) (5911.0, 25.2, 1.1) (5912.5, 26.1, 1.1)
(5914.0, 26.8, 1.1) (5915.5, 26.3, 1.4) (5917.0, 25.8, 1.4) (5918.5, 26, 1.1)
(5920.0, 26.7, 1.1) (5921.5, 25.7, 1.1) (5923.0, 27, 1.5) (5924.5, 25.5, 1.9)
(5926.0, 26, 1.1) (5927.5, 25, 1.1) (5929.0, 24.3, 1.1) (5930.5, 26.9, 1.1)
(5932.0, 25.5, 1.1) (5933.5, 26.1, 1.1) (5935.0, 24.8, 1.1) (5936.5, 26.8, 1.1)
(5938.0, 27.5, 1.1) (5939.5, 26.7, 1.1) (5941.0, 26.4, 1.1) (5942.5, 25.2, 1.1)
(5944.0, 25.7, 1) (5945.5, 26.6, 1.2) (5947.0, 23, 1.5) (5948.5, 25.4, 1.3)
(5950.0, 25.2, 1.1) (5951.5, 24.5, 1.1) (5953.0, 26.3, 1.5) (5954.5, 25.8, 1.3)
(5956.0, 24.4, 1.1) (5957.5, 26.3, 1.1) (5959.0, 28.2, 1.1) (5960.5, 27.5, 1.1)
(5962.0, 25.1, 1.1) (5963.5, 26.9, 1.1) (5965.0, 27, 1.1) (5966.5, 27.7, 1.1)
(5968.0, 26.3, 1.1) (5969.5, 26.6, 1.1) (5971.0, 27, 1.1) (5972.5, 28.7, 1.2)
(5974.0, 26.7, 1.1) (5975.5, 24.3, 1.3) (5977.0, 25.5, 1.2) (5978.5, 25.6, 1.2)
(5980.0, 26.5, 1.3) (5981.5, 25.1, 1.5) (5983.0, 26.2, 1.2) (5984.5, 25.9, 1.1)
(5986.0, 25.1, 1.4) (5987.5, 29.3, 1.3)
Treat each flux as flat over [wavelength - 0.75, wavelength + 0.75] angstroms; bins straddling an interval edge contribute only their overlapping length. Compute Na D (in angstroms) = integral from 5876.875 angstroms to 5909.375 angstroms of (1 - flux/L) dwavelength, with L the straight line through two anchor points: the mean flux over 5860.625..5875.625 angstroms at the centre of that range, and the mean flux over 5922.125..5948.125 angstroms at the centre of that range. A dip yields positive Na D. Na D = 3.4 angstroms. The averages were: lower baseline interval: 25.8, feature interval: 23.1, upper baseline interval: 25.8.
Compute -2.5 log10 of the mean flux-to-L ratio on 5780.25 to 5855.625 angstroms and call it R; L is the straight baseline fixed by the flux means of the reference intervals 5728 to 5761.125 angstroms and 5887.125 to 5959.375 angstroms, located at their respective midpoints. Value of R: -0.04 mag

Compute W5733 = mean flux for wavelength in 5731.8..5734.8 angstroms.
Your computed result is 27.5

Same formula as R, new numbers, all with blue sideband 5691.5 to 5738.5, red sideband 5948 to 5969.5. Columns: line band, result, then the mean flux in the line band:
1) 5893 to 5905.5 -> 0.17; 22.4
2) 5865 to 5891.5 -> 0.08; 24.3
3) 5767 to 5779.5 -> -0.03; 27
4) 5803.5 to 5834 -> -0.05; 27.3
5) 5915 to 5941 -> 0.01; 26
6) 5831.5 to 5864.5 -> -0.03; 26.8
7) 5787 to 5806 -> -0.06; 27.6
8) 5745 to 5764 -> -0.02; 26.7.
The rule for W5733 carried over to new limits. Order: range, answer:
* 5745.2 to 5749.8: 27.3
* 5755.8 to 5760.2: 27.3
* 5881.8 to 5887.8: 22.8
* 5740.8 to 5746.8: 26.9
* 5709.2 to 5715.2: 25.3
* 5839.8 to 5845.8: 27.2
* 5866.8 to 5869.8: 26.6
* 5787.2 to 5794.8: 27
